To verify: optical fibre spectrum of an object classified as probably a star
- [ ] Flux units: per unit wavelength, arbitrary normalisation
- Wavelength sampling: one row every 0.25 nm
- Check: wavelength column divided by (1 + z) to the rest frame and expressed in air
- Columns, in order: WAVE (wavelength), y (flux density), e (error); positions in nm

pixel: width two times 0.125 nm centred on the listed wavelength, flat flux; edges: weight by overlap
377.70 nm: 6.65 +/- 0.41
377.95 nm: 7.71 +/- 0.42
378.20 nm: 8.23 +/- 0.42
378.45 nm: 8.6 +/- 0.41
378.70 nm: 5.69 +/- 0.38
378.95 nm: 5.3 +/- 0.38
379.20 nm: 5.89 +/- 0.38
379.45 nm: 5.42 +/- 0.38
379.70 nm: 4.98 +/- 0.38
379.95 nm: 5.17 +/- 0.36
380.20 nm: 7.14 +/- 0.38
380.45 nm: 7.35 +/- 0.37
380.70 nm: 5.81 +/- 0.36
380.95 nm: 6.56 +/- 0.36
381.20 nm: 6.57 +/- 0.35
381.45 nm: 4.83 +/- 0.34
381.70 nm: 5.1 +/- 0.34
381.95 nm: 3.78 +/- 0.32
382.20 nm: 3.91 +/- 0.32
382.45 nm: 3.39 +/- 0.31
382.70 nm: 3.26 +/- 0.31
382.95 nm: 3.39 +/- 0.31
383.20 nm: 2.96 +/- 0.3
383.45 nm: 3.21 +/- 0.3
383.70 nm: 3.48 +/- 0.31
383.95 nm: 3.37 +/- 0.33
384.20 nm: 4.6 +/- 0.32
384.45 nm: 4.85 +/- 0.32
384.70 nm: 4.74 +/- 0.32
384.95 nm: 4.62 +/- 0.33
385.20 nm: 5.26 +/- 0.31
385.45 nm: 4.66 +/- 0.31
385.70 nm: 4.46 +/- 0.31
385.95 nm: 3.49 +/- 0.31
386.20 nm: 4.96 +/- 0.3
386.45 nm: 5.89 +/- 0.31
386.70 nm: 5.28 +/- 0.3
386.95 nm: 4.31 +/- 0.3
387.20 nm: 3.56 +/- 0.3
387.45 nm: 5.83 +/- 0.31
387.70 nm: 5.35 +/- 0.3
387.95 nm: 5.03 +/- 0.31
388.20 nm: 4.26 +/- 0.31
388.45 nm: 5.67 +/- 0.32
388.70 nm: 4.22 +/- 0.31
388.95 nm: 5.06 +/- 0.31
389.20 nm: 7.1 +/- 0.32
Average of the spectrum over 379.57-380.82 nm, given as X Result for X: 6.09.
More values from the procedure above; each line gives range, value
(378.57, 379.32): 5.64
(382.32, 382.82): 3.33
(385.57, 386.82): 4.81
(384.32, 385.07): 4.74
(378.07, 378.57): 8.41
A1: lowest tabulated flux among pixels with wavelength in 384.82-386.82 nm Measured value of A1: 3.49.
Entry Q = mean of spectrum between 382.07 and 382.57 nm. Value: 3.65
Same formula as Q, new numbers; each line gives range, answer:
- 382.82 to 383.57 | 3.19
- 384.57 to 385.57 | 4.82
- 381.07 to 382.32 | 4.85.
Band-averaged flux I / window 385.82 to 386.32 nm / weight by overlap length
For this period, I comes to 4.22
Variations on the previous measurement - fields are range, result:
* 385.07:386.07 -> 4.47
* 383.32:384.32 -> 3.66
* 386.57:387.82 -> 4.87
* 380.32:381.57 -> 6.23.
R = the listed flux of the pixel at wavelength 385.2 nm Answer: 5.26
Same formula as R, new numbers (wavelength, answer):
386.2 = 4.96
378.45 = 8.6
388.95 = 5.06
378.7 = 5.69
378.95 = 5.3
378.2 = 8.23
